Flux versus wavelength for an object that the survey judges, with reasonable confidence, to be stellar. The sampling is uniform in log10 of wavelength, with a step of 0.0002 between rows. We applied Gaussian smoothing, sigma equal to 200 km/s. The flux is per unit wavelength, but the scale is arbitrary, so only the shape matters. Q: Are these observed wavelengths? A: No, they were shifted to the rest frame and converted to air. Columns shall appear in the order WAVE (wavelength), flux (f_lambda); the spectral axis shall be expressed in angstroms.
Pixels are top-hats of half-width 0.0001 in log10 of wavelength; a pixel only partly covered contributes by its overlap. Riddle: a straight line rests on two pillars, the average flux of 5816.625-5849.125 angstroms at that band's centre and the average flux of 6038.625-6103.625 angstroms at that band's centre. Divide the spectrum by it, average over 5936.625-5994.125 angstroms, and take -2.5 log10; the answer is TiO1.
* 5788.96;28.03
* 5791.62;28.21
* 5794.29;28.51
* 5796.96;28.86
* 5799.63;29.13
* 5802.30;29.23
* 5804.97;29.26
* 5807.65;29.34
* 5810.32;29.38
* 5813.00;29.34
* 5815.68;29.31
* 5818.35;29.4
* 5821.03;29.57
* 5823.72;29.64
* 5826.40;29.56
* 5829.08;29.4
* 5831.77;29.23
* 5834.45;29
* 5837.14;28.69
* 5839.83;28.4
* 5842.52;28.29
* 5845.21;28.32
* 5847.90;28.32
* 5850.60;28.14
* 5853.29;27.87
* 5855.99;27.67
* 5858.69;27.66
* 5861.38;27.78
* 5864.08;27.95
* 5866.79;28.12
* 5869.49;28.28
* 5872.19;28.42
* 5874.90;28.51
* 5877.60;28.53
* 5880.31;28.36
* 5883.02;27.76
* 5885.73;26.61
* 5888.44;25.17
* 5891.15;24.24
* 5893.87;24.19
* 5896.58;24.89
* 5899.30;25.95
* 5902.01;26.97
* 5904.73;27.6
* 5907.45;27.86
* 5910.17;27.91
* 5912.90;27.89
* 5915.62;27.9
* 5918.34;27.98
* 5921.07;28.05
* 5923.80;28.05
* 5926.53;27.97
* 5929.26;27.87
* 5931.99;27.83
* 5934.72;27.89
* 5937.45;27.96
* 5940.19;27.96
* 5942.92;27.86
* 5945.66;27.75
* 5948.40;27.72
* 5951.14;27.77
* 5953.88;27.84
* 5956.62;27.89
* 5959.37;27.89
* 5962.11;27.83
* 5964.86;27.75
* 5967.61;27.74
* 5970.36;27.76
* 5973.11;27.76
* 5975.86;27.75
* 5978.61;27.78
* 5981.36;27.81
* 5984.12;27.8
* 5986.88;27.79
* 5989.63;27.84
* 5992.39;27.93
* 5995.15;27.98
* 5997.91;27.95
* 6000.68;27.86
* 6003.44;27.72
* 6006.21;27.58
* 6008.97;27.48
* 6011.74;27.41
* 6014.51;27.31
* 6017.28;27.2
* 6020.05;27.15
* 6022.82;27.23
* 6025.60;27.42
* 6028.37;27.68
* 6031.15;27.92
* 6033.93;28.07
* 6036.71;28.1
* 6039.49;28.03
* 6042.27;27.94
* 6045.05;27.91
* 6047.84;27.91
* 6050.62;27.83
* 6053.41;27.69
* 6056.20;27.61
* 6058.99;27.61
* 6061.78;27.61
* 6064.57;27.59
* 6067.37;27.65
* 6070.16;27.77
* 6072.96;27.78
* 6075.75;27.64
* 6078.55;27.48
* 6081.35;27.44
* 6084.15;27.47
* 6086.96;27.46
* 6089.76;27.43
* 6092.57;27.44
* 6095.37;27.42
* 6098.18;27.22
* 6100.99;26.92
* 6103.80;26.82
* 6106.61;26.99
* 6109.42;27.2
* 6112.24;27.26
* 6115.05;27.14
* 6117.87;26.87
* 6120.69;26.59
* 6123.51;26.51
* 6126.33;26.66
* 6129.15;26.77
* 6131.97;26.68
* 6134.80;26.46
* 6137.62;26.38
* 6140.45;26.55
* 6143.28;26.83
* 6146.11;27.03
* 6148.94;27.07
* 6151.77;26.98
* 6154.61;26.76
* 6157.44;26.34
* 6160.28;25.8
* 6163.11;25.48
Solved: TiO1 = 0.02 mag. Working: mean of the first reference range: 29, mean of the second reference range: 27.6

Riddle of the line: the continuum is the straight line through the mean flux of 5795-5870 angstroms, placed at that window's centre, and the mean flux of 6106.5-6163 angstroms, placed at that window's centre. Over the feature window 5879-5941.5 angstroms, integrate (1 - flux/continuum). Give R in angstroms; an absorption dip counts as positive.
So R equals 2.3 angstroms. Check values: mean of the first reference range 28.8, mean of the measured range 27.2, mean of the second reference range 26.7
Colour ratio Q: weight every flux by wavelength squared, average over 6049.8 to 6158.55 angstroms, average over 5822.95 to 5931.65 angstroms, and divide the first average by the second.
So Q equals 1.05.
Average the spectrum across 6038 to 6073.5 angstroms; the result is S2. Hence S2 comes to 27.8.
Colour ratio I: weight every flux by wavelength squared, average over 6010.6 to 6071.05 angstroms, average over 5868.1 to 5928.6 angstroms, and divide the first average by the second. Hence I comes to 1.1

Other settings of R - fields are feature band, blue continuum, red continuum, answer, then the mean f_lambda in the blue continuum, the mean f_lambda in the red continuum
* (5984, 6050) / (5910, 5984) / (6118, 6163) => -0.76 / 27.9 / 26.6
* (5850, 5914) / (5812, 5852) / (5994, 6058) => 3.11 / 29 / 27.7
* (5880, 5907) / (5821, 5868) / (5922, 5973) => 1.96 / 28.5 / 27.8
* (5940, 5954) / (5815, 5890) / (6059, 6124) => 0.06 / 28.3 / 27.3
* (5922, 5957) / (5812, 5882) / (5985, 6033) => 0.20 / 28.6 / 27.6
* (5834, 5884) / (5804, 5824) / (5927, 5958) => 1.12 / 29.4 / 27.9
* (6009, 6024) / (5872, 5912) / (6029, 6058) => 0.23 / 26.8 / 27.9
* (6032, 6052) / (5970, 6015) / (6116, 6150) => -0.43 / 27.7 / 26.7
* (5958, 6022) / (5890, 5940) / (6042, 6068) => -0.50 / 27.2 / 27.7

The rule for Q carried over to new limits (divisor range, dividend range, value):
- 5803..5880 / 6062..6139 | 1.03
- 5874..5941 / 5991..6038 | 1.05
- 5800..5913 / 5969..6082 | 1.05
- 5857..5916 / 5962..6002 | 1.06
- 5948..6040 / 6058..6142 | 1.01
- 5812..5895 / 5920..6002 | 1.03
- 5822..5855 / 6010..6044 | 1.02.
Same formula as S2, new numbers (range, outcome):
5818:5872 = 28.5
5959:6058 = 27.7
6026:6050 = 27.9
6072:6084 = 27.6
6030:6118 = 27.5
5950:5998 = 27.8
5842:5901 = 27.3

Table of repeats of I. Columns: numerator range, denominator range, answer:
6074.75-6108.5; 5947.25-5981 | 1.02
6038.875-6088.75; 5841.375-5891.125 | 1.06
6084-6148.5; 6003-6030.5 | 1.02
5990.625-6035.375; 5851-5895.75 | 1.06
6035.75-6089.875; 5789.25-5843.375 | 1.04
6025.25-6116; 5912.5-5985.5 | 1.03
